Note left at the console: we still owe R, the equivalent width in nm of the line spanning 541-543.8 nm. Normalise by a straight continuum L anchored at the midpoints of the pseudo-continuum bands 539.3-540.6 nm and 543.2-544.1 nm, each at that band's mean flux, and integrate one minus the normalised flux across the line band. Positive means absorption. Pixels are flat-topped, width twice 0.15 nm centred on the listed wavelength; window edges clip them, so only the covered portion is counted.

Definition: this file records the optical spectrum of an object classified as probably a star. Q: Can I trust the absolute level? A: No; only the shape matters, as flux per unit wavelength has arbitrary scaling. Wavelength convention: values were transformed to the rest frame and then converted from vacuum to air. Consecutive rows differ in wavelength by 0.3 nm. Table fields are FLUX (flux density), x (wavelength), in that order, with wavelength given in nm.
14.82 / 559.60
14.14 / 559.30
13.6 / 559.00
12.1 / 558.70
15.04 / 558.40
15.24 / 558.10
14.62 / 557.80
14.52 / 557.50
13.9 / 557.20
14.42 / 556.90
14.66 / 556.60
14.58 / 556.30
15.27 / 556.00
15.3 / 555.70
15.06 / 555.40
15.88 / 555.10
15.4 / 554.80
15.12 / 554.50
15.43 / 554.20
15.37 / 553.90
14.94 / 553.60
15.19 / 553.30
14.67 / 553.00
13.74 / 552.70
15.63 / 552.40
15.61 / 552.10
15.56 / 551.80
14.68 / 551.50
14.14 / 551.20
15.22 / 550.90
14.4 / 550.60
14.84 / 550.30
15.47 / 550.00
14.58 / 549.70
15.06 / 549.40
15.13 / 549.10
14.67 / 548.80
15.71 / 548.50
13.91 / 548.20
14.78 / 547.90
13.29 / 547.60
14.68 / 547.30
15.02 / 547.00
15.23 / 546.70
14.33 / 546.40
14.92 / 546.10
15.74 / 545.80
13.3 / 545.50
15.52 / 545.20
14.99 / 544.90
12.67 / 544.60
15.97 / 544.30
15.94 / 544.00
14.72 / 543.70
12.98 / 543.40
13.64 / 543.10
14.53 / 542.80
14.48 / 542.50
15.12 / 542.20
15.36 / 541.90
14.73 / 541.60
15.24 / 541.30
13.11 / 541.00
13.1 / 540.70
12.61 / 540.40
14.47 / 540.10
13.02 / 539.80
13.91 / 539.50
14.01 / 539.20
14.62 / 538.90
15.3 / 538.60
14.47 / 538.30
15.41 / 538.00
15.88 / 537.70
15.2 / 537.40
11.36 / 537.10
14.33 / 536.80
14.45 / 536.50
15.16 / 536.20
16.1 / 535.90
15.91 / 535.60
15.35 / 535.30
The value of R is -0.070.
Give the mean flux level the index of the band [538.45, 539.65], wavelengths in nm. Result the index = 14.5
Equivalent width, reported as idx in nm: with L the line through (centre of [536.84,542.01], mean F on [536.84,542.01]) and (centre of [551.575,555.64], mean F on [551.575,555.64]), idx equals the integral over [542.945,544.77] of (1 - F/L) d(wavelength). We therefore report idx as 0.02 nm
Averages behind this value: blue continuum 14.2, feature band 14.3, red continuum 15.2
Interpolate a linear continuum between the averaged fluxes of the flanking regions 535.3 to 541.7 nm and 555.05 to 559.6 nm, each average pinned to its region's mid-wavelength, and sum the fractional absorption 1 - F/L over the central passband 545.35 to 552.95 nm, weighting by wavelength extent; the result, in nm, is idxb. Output -0.16 nm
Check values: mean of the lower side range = 14.4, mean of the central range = 14.8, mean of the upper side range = 14.5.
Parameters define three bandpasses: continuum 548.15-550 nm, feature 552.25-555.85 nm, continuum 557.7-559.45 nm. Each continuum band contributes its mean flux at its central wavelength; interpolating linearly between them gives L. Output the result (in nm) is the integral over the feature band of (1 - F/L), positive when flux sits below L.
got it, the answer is -0.16 nm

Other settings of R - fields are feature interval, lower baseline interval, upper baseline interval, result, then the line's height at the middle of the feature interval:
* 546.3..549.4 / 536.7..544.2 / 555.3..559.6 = -0.069 nm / 14.4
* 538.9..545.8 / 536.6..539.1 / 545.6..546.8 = 0.232 nm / 14.8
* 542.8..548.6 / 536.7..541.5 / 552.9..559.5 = -0.087 nm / 14.4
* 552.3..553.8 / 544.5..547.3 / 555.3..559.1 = -0.028 nm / 14.6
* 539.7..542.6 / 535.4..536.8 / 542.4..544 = 0.079 nm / 14.5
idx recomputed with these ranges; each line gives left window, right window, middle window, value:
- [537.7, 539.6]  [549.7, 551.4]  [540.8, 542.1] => 0.02 nm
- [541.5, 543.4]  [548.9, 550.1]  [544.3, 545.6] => 0.03 nm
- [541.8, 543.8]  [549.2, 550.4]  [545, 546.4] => -0.02 nm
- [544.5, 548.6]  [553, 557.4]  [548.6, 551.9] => -0.03 nm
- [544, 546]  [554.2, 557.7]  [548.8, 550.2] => -0.01 nm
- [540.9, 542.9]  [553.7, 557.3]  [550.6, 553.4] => 0.01 nm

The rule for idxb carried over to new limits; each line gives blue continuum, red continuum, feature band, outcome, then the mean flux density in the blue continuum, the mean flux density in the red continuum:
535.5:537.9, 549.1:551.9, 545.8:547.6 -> 0.01 nm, 14.8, 14.9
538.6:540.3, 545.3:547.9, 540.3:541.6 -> 0.05 nm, 14.1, 14.6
